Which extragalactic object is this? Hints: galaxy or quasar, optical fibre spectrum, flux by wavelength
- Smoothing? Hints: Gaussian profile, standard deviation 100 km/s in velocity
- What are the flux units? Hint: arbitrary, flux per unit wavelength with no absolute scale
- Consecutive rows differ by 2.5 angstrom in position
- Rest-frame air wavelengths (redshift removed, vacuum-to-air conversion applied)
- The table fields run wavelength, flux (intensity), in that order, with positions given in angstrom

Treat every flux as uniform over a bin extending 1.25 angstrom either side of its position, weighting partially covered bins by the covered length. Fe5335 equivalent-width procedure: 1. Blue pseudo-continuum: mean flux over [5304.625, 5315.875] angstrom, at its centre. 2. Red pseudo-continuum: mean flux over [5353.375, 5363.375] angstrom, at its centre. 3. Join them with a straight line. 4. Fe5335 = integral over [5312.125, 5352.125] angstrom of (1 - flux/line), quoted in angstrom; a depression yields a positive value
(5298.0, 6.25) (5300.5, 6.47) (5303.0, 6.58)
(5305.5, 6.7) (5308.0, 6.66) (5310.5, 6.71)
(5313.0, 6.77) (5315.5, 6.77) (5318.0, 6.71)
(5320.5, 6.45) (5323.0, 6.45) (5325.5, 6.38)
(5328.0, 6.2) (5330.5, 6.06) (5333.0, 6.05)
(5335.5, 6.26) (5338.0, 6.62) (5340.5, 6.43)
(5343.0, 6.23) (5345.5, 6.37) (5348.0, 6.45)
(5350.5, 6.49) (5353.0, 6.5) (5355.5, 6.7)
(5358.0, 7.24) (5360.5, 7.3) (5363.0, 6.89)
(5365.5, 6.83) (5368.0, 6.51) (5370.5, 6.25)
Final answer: 2.5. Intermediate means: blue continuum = 6.72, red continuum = 7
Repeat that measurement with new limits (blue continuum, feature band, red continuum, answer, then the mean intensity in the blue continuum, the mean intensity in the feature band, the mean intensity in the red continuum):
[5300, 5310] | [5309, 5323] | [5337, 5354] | -0.19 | 6.62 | 6.66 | 6.44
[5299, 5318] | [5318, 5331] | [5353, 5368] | 0.73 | 6.66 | 6.36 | 6.91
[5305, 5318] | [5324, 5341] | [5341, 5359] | 0.89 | 6.72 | 6.28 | 6.55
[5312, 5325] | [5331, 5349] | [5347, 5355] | 0.57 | 6.61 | 6.33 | 6.5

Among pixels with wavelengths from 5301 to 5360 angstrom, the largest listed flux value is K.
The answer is 7.24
